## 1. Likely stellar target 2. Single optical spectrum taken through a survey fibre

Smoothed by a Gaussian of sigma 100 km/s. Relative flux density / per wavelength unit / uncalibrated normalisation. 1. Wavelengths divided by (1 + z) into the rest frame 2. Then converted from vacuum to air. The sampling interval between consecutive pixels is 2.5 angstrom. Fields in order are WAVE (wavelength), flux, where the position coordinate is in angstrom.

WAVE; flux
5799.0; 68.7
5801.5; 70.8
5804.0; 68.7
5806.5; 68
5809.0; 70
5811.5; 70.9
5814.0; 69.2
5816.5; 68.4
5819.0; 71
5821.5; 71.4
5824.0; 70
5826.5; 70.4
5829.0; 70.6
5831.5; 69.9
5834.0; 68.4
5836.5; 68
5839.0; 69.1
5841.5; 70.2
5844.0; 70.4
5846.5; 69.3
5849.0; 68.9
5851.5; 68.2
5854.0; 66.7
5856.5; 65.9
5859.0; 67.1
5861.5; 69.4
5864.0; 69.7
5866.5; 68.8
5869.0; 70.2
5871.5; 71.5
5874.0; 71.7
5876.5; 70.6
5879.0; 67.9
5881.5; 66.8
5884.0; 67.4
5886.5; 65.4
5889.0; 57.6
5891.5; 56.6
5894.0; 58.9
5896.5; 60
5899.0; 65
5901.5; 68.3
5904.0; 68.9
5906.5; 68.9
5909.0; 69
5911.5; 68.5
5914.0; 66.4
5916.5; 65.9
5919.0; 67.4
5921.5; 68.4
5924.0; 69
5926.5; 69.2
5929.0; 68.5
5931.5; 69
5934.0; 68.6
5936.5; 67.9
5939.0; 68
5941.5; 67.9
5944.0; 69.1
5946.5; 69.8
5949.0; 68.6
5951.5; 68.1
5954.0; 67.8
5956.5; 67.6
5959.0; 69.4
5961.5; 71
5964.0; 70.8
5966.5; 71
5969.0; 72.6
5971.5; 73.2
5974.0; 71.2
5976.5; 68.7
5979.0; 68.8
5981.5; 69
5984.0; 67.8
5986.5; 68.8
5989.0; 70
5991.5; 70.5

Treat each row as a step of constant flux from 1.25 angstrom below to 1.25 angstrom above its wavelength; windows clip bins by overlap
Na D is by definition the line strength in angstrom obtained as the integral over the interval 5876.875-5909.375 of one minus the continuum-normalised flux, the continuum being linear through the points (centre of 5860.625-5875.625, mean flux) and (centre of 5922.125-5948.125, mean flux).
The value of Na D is 2.3 angstrom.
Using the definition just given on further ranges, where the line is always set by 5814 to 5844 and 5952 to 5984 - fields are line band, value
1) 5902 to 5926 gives 0.62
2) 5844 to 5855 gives 0.20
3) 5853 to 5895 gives 1.91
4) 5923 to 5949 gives 0.45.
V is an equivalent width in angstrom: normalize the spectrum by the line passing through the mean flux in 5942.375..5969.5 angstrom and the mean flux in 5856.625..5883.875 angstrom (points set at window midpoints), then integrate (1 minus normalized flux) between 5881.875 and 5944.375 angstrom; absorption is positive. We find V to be 2.7 angstrom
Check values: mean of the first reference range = 69.1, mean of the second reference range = 69.5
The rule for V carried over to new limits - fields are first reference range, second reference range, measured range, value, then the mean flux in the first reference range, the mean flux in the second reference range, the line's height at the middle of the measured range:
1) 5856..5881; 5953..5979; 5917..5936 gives 0.4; 69.3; 70.3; 69.9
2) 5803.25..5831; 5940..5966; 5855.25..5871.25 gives 0.2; 69.9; 69.1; 69.6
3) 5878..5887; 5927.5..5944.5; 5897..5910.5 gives 0.0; 67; 68.4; 67.5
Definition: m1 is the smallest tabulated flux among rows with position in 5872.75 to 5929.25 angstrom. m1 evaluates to 56.6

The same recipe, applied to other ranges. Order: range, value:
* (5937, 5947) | 67.9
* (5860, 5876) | 68.8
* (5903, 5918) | 65.9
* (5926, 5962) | 67.6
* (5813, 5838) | 68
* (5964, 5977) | 68.7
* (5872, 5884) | 66.8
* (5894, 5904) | 58.9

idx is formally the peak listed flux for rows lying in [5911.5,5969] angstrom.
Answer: 72.6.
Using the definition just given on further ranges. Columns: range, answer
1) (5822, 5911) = 71.7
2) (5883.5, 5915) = 69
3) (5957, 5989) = 73.2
